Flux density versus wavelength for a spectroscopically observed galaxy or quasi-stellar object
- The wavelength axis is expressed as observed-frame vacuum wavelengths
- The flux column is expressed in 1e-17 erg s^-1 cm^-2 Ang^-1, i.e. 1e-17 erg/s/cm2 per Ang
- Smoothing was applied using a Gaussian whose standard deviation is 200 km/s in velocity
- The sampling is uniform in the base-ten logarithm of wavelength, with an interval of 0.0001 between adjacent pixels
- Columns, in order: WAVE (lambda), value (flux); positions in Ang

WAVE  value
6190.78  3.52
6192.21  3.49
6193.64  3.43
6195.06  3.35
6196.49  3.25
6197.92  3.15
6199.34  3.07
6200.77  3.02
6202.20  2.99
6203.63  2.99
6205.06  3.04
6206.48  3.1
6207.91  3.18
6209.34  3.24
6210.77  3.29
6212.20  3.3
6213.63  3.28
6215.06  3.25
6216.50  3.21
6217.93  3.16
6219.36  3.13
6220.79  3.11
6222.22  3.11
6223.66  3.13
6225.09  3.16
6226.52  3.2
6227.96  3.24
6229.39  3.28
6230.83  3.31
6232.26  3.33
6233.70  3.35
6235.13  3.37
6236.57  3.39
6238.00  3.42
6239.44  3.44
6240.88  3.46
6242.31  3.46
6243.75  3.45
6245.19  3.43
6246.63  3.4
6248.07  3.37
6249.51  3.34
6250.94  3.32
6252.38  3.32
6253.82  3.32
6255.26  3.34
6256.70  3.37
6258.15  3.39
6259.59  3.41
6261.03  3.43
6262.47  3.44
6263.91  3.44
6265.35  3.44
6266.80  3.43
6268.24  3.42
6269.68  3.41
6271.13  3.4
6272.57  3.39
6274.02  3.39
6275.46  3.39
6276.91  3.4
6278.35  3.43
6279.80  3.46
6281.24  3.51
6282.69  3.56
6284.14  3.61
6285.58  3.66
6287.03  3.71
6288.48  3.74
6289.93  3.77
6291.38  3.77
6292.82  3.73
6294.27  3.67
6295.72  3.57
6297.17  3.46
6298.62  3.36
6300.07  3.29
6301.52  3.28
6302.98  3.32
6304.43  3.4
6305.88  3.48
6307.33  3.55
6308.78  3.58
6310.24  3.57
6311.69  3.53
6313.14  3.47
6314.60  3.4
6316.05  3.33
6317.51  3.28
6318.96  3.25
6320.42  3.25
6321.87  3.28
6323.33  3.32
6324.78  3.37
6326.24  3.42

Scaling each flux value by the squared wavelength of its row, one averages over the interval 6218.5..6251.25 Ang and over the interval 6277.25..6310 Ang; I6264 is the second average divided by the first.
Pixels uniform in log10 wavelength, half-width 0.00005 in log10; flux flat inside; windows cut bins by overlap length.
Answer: 1.1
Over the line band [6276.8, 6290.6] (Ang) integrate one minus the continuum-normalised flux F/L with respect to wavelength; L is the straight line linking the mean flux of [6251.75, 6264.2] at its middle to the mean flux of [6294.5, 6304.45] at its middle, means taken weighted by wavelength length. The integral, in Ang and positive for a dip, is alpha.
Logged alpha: -0.8 Ang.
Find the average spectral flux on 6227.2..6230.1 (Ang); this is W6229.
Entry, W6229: 3.26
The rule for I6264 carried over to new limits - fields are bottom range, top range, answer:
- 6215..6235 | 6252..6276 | 1.07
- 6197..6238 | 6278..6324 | 1.12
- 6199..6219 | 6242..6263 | 1.09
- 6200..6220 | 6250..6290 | 1.12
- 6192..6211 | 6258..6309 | 1.13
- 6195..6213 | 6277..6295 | 1.18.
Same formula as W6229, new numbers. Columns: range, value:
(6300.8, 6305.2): 3.33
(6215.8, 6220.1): 3.17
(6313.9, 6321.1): 3.3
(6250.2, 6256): 3.33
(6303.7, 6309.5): 3.51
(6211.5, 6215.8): 3.27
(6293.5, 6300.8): 3.47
